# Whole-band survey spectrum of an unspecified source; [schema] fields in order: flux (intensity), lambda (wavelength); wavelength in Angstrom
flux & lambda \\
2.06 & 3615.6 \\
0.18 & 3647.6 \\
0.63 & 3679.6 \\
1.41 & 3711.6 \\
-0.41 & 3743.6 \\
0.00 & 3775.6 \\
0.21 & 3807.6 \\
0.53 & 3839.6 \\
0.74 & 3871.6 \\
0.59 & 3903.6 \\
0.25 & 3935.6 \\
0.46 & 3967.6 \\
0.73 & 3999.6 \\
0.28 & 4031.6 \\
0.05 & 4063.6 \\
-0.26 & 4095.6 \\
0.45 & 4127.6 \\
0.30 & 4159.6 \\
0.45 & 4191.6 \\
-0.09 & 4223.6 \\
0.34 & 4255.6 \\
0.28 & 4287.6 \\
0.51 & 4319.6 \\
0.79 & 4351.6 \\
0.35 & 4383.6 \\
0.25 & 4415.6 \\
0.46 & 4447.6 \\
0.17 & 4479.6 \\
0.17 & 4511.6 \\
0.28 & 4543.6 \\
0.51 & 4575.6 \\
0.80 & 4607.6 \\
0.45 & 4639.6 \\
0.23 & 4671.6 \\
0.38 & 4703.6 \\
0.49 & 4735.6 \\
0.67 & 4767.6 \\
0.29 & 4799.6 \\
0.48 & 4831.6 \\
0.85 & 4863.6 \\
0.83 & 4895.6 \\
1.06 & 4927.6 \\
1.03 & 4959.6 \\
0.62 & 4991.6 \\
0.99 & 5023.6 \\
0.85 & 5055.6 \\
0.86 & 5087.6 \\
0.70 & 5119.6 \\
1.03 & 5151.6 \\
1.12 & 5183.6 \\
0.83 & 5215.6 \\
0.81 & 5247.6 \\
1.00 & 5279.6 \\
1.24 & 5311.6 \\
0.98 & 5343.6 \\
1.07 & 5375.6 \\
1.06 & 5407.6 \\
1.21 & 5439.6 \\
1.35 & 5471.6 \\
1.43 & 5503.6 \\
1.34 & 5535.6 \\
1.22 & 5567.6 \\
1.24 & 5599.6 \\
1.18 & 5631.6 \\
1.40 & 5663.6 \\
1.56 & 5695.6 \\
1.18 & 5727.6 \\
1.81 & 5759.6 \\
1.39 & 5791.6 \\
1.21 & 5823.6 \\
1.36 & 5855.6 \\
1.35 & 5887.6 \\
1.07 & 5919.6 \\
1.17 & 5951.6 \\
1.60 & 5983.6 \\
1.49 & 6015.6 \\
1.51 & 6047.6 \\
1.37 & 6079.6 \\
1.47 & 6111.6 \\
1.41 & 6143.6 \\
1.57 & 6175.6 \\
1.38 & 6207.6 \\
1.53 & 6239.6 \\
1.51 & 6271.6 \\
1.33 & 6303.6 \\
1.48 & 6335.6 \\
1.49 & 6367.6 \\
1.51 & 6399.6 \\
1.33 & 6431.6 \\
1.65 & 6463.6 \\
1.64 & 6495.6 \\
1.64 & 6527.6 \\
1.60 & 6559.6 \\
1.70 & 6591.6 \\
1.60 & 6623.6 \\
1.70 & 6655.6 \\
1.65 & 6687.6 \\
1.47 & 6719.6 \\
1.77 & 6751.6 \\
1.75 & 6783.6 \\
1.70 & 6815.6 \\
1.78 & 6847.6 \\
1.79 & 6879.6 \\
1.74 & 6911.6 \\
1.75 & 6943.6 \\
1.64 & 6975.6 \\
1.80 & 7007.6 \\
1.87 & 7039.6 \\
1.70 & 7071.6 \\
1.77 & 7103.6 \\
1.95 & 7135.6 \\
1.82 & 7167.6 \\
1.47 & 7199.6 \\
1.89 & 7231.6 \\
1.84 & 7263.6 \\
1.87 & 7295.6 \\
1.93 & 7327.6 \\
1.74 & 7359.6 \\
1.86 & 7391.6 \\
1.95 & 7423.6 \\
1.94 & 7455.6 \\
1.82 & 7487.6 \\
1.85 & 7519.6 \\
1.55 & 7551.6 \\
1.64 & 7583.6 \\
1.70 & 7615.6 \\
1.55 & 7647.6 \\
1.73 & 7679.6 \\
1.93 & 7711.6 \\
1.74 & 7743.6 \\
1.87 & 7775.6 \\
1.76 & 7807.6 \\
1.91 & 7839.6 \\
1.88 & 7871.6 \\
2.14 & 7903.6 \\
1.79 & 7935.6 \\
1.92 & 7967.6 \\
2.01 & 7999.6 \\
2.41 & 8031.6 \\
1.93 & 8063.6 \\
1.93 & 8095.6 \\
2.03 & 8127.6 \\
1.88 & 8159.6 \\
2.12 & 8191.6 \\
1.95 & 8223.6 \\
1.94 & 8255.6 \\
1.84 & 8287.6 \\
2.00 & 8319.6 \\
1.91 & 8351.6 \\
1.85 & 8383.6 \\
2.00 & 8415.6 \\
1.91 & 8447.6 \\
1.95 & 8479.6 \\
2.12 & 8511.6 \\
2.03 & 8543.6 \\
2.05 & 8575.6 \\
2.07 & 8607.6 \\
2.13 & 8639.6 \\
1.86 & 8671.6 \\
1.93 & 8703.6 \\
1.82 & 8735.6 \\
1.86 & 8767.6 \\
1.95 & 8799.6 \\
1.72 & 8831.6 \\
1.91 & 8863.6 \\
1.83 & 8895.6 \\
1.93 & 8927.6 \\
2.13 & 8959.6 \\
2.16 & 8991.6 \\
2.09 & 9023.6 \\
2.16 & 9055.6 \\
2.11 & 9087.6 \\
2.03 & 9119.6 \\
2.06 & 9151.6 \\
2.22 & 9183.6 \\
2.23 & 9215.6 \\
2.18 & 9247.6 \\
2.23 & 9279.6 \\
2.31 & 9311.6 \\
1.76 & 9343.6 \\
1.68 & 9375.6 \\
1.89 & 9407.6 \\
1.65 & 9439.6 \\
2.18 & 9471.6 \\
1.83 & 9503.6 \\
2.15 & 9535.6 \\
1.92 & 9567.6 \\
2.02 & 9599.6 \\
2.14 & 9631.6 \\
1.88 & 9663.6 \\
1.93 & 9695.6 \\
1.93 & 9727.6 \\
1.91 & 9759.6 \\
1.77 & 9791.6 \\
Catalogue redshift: 0.221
